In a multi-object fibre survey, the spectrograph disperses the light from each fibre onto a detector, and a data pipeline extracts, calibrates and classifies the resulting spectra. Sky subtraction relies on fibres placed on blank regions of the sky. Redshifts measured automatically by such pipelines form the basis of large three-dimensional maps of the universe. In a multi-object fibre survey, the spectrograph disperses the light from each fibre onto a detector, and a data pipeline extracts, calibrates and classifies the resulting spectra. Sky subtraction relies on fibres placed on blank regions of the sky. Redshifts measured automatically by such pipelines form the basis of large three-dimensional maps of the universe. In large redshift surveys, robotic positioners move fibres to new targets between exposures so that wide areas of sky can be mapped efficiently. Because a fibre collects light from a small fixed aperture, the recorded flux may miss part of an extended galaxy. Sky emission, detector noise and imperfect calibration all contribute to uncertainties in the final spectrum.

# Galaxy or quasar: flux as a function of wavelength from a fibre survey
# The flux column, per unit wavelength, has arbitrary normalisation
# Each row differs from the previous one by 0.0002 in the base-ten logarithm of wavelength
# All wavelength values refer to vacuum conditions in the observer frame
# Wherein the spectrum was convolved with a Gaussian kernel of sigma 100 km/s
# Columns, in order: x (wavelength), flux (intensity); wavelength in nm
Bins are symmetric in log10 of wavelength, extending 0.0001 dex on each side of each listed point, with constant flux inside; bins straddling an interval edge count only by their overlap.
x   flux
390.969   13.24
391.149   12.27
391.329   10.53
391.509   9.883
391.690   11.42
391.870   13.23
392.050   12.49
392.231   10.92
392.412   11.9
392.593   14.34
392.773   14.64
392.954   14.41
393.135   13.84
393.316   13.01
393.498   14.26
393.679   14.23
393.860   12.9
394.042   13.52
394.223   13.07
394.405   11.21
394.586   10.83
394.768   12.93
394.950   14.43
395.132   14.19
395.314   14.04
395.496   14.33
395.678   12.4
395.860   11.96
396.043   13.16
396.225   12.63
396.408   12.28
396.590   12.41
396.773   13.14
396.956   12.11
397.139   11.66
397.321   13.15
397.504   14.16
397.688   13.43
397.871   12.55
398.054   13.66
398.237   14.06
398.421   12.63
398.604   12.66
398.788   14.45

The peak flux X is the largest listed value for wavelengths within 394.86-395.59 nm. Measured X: 14.43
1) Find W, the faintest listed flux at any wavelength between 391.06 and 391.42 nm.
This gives 10.53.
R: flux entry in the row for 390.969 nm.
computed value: 13.24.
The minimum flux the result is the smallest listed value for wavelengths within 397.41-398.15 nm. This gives 12.55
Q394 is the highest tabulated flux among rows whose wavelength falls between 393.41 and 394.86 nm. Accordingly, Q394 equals 14.26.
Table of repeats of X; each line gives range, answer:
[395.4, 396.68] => 14.33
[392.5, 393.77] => 14.64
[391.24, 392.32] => 13.23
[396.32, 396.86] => 13.14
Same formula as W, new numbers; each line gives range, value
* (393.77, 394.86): 10.83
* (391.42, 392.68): 9.883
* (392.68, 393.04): 14.41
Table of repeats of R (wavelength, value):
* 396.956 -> 12.11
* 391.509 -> 9.883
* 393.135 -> 13.84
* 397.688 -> 13.43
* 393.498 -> 14.26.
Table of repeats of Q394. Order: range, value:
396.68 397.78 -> 14.16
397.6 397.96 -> 13.43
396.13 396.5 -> 12.63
